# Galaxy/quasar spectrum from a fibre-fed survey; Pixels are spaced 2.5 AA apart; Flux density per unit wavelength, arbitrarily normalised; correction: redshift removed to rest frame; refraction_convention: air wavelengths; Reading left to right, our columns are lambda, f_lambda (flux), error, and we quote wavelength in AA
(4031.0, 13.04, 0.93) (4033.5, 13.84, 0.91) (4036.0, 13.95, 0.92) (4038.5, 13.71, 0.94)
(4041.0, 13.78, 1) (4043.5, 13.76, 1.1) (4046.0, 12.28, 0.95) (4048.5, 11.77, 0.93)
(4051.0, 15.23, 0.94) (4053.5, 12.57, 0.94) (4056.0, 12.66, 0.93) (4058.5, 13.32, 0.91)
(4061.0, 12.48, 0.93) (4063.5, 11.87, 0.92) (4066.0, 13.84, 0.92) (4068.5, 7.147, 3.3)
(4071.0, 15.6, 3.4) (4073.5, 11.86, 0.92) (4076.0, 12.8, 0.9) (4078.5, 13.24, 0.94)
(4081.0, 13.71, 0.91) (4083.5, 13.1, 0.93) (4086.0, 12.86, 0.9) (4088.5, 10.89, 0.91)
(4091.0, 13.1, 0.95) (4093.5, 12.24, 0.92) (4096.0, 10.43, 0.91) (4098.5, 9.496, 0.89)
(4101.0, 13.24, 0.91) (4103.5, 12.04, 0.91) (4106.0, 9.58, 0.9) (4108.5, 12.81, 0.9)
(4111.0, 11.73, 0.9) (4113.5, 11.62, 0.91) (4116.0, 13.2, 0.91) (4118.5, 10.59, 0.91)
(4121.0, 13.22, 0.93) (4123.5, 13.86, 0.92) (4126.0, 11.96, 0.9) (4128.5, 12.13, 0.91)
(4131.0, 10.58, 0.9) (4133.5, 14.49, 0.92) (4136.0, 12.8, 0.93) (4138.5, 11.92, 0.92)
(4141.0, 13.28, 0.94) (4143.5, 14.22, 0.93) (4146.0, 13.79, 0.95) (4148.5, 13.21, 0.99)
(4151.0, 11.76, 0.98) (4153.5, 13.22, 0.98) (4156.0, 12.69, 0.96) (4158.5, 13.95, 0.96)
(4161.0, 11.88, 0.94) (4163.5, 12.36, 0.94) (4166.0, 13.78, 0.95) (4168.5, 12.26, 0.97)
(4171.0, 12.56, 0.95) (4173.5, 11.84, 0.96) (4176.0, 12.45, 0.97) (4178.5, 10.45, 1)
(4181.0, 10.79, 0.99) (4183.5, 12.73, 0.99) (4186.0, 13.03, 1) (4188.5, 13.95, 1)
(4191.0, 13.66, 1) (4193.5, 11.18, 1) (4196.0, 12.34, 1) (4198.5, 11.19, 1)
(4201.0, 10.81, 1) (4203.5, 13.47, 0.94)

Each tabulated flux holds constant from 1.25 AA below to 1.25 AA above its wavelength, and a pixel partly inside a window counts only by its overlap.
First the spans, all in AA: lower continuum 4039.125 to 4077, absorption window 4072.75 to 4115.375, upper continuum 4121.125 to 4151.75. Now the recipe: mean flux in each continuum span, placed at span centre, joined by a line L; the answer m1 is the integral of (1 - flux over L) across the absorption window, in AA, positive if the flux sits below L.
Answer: 2.5 AA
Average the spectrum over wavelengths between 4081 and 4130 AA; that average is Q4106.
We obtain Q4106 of 12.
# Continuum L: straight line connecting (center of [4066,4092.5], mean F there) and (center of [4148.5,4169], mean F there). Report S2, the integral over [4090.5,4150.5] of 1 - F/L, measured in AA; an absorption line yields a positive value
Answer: 1.7 AA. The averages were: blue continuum 12.5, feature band 12.3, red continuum 12.8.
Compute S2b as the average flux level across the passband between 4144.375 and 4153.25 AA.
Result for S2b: 13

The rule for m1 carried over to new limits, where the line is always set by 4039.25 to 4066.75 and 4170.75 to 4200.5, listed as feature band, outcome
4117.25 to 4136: 0.2 AA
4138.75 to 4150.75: -0.9 AA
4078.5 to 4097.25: 0.6 AA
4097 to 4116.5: 1.6 AA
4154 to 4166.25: -0.6 AA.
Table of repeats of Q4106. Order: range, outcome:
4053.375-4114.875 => 12.2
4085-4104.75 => 11.8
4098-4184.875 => 12.4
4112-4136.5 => 12.4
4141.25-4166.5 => 13.1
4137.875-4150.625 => 13.2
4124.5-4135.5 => 12.4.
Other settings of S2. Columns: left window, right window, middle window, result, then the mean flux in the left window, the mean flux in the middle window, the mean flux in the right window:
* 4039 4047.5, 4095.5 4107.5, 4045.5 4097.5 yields -1.47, 13.3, 12.5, 11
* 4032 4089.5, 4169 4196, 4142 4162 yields -1.10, 12.9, 13.1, 12.3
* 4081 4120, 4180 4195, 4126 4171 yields -2.01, 11.9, 12.8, 12.6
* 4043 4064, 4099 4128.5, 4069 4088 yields -0.62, 12.9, 13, 12.1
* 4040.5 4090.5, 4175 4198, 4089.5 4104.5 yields 1.03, 12.7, 11.7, 12.2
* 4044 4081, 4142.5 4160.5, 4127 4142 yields 0.67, 12.7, 12.5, 13.2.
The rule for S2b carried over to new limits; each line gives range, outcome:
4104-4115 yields 11.5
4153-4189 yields 12.5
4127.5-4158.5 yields 12.9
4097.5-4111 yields 11.5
